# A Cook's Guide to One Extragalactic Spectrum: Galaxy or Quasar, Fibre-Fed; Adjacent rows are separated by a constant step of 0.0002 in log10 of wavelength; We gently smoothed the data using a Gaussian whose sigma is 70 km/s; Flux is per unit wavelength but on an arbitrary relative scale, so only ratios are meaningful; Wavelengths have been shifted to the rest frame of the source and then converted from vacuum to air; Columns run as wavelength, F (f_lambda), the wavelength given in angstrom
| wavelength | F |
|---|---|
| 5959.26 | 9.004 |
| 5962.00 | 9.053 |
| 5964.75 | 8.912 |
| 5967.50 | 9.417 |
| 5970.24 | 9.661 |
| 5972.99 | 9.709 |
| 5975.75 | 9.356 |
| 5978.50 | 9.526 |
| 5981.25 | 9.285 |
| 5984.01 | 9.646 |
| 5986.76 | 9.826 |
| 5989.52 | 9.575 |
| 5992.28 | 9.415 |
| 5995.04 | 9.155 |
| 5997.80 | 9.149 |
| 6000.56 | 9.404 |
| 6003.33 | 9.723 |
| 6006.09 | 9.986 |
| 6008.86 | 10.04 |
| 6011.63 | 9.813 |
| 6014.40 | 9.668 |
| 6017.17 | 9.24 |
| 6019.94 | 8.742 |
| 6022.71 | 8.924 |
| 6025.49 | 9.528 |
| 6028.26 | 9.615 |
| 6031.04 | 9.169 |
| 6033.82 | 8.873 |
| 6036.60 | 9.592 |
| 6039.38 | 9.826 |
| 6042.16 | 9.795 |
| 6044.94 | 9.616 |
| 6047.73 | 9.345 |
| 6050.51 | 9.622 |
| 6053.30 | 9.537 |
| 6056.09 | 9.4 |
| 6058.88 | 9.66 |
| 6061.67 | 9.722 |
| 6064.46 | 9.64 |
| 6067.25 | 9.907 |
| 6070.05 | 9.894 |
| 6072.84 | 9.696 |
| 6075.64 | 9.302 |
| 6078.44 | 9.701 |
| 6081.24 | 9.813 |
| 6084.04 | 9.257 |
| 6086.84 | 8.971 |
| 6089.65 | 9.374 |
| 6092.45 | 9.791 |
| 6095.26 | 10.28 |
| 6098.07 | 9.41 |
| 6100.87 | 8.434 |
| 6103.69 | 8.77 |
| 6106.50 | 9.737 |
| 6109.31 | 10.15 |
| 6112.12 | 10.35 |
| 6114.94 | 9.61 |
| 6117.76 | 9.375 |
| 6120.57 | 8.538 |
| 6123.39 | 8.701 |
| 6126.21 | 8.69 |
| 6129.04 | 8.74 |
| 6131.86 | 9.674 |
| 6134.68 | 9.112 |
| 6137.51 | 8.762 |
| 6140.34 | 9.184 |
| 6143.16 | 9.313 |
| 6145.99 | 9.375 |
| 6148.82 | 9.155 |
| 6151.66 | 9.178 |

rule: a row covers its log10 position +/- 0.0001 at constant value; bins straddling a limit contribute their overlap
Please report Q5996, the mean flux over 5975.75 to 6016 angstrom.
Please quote 9.58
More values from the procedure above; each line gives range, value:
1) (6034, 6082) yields 9.63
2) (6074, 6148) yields 9.32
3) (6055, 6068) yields 9.66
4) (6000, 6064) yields 9.52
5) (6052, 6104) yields 9.52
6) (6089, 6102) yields 9.49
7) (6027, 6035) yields 9.22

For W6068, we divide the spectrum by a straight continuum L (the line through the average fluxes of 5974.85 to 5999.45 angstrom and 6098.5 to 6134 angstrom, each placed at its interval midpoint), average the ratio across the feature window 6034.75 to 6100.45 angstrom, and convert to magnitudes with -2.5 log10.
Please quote -0.03 mag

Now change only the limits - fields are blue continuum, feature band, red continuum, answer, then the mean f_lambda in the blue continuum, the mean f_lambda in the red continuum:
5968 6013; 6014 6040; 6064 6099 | 0.04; 9.58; 9.62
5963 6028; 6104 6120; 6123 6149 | -0.06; 9.47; 9.08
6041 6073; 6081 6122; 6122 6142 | -0.02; 9.65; 8.99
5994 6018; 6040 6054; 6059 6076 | 0.01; 9.59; 9.72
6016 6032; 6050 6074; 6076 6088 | -0.04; 9.2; 9.43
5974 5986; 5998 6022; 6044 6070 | 0.00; 9.48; 9.62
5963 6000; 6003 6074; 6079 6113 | -0.01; 9.43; 9.52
